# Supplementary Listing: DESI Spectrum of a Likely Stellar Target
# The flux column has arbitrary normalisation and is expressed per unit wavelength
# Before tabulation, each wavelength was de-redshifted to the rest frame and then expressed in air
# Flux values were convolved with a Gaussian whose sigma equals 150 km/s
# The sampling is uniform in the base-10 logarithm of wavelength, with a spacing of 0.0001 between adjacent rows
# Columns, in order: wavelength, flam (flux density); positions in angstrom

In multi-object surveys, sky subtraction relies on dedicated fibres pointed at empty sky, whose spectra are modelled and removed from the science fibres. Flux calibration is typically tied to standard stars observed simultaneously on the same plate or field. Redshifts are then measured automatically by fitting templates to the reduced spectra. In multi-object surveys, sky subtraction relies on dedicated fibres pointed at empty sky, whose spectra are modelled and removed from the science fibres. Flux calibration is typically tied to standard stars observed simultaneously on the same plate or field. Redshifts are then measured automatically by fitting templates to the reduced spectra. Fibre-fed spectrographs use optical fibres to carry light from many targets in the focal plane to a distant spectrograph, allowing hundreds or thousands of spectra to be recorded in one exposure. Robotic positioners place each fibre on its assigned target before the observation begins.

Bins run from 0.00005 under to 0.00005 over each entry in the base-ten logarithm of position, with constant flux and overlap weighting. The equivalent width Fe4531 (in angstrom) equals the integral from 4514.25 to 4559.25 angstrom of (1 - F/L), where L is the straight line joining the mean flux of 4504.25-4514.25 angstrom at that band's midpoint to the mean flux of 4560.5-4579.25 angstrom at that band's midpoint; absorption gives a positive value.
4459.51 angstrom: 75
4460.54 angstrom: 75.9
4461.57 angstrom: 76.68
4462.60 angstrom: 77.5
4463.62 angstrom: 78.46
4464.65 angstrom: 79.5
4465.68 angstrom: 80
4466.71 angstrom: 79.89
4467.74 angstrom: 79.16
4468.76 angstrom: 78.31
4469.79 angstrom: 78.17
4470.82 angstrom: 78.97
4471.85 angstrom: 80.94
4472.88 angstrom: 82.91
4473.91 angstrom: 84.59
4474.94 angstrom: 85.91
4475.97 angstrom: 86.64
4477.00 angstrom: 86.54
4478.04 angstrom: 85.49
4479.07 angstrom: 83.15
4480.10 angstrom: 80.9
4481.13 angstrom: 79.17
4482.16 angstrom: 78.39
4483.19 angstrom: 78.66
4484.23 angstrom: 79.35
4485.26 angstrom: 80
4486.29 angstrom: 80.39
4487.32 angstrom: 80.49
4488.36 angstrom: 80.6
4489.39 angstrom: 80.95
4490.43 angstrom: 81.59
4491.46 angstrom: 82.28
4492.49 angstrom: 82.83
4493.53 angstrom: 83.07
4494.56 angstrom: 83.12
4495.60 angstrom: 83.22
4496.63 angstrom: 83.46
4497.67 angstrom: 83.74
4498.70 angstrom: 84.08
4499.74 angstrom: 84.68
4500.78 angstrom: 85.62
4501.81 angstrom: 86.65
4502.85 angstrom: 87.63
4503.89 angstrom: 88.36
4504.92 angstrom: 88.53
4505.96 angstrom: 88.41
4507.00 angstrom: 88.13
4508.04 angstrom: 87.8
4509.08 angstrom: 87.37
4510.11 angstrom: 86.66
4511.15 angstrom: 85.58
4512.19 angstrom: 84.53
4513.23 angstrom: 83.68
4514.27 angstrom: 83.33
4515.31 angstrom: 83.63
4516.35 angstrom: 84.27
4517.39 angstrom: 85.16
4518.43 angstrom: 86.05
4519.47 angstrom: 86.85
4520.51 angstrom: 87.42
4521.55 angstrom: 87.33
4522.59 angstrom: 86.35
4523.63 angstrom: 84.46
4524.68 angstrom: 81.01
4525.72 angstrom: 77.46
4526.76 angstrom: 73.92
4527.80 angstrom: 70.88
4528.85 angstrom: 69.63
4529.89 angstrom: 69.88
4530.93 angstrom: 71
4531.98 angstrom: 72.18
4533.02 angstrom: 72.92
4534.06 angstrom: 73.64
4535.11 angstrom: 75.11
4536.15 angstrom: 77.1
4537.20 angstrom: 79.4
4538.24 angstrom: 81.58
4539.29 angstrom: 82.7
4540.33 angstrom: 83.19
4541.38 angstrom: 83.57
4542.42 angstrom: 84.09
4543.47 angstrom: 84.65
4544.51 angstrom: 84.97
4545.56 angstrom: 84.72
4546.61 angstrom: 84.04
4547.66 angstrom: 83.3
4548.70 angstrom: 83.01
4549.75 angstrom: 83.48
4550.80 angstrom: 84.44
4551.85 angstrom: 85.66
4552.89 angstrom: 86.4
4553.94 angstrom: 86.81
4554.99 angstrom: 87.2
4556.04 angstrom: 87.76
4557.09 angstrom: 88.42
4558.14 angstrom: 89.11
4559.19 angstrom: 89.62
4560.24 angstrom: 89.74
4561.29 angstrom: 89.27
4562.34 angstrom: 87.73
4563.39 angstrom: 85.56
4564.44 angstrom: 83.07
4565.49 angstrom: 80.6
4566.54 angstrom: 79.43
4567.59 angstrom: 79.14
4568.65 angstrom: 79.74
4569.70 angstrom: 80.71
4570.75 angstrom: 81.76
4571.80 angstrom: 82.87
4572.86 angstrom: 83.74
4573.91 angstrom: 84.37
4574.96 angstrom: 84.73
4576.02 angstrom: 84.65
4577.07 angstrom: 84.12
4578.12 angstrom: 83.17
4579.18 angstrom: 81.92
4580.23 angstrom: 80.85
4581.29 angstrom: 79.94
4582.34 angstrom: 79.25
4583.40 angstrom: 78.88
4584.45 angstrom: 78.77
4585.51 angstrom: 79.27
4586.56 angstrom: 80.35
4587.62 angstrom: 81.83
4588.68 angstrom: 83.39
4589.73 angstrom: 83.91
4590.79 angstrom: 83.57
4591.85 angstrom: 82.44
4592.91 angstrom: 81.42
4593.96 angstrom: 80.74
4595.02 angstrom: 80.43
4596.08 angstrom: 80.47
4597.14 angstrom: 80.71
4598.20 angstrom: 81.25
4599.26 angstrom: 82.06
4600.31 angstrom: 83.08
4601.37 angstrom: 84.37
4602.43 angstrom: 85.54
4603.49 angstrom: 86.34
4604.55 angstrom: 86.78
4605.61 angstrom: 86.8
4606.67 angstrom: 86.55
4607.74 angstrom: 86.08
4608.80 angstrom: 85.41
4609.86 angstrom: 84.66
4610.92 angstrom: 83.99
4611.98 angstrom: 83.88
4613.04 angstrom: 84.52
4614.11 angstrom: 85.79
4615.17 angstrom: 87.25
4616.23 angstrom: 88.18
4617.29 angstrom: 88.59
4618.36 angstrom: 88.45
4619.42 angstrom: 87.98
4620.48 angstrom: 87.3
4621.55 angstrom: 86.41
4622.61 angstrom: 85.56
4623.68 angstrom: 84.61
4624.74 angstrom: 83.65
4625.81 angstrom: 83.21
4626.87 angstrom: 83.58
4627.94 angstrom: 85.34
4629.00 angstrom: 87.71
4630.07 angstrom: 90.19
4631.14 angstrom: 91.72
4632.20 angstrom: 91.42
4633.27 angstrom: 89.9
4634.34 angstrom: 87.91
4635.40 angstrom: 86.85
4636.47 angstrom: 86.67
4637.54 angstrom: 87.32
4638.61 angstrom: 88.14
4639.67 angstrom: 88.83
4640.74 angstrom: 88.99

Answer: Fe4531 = 1.7 angstrom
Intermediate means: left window 86.6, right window 83.3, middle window 81.9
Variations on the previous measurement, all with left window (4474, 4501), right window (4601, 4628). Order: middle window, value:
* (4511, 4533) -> 0.8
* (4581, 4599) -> 0.9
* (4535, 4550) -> 0.3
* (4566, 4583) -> 0.6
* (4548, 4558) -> -0.2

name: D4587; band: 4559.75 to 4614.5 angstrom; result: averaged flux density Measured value 83.1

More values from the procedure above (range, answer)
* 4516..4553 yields 80.8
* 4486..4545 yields 82.2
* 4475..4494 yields 81.8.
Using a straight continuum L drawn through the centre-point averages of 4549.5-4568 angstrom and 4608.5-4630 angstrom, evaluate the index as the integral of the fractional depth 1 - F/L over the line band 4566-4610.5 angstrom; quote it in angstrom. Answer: 1.7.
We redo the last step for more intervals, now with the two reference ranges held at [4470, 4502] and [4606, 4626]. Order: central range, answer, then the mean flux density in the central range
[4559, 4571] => 0.1 angstrom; 83.8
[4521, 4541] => 1.5 angstrom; 77.4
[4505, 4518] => -0.4 angstrom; 85.8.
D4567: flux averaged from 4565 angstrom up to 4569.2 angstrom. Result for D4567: 79.7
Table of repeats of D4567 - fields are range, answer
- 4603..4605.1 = 86.6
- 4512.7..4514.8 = 83.4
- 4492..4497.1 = 83.1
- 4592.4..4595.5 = 81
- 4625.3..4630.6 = 86.1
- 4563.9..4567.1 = 81.2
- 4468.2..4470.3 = 78.6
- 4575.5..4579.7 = 83.5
